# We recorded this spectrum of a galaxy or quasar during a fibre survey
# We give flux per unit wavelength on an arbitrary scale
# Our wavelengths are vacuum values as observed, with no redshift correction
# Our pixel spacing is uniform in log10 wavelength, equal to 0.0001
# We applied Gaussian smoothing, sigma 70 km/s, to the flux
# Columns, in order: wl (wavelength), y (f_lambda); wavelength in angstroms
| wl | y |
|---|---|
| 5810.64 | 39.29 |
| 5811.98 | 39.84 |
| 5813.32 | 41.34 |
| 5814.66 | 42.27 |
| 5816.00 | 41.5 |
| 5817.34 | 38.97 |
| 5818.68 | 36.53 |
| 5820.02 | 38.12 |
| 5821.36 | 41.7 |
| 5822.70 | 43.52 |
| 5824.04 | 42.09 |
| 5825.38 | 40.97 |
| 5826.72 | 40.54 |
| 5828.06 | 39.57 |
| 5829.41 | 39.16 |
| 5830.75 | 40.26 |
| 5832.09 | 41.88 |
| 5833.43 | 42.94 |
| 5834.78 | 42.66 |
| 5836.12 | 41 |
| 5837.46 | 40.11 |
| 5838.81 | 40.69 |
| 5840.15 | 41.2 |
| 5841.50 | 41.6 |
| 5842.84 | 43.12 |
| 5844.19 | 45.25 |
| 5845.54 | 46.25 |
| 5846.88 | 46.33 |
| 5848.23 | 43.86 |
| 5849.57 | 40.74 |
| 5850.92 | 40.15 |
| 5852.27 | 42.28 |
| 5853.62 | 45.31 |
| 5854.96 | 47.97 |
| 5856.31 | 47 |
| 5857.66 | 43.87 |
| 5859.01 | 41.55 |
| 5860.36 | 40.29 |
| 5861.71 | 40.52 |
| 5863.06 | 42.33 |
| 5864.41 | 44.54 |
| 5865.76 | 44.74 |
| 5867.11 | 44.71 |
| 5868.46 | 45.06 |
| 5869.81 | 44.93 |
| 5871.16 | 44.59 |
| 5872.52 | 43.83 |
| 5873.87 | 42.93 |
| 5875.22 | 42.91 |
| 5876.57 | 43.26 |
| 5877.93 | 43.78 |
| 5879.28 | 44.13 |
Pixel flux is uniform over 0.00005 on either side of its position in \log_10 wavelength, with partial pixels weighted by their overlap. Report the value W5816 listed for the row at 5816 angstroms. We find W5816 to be 41.5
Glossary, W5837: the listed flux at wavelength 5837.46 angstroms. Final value 40.11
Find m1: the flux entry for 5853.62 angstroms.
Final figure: 45.31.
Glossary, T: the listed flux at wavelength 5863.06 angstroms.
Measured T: 42.33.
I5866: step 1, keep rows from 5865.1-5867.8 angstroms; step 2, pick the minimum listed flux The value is 44.71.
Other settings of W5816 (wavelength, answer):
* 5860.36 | 40.29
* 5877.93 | 43.78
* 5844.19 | 45.25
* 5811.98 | 39.84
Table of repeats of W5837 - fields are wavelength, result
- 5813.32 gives 41.34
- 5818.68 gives 36.53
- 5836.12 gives 41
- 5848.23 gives 43.86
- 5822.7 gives 43.52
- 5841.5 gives 41.6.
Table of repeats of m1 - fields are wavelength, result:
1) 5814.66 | 42.27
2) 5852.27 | 42.28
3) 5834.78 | 42.66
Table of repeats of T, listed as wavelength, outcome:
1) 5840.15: 41.2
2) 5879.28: 44.13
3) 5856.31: 47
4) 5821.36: 41.7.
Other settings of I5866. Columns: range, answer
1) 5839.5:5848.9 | 41.2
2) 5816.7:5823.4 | 36.53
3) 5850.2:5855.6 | 40.15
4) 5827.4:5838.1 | 39.16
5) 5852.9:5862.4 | 40.29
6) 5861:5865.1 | 40.52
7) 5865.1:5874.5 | 42.93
